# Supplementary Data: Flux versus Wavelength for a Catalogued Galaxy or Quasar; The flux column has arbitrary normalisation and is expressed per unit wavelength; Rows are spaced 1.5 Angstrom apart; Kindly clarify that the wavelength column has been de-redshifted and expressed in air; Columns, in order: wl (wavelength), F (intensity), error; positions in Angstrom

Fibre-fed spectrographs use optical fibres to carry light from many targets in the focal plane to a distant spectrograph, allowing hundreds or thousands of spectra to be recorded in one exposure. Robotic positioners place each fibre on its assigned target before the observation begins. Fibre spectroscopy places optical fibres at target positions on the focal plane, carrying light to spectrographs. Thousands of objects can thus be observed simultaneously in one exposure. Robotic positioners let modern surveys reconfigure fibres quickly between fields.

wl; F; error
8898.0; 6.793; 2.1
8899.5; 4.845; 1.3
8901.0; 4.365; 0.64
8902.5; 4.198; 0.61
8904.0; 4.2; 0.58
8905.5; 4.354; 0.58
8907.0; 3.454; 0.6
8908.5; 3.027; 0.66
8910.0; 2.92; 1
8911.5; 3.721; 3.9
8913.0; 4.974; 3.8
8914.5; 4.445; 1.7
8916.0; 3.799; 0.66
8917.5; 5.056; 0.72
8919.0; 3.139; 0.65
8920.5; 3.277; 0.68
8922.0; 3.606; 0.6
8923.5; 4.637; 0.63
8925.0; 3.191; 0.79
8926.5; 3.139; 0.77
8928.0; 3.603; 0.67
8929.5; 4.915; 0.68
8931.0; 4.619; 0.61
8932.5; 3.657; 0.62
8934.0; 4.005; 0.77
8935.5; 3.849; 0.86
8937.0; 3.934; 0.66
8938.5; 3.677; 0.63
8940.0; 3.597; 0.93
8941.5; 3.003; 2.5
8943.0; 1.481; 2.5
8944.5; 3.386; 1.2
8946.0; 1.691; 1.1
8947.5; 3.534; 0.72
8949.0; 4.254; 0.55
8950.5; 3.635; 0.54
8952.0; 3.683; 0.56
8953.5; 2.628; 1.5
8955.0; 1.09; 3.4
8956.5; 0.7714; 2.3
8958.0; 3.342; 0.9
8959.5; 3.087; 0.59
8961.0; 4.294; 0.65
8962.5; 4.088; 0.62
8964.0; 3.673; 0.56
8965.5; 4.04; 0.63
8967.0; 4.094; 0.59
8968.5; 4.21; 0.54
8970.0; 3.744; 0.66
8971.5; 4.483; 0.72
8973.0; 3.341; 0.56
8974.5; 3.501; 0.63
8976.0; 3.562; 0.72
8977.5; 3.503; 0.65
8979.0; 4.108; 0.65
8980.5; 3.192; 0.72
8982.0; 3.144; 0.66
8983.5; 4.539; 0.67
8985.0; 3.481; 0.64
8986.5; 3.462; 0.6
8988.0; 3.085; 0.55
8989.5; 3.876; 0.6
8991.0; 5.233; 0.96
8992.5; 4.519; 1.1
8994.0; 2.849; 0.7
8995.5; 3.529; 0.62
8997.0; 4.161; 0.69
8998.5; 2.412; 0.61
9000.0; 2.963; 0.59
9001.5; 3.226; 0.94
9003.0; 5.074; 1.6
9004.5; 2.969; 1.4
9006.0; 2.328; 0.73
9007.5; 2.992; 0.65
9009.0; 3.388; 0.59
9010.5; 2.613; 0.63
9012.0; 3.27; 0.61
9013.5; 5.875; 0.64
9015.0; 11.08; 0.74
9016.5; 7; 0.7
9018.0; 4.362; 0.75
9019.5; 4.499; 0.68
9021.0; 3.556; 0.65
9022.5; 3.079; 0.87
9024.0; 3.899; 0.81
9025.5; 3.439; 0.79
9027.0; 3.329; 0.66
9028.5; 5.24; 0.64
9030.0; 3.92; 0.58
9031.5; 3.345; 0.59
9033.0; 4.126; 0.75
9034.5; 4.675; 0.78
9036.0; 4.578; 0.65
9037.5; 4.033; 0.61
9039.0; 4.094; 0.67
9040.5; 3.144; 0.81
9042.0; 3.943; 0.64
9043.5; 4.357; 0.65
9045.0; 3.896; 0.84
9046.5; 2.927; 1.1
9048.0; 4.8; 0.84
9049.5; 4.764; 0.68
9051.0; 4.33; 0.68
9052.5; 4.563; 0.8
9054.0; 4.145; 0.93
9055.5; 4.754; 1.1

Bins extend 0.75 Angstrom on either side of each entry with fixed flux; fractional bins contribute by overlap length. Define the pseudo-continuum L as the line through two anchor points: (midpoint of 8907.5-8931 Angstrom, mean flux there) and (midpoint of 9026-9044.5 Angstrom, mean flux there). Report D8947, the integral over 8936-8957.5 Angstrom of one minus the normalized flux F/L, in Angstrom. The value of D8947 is 5.5 Angstrom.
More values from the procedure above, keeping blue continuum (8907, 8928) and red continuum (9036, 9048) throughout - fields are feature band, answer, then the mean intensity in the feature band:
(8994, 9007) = 1.83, 3.3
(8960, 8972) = -0.78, 4.05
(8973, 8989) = 1.11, 3.55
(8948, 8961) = 3.01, 2.91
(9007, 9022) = -3.93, 4.86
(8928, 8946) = 0.97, 3.56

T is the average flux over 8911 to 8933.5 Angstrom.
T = 3.99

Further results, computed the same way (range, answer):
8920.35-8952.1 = 3.57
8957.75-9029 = 3.93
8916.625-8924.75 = 3.89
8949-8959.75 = 2.7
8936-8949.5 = 3.17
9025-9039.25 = 4.09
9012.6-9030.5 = 4.94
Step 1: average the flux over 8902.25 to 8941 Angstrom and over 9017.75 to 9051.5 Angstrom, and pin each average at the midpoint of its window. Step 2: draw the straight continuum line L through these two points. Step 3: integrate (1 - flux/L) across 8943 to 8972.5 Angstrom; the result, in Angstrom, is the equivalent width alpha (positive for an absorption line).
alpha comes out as 4.6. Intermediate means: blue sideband 3.87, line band 3.31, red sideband 4.01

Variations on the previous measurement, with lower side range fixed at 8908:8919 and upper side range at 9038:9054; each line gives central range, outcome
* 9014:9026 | -3.3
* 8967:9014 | 4.7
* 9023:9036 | 0.2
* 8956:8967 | 1.6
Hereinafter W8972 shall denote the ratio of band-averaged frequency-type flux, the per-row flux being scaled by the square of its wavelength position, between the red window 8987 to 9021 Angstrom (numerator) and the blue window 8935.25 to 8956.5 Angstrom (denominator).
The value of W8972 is 1.39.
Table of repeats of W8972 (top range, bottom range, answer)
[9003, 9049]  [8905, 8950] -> 1.17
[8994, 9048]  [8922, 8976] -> 1.18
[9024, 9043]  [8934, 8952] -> 1.22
